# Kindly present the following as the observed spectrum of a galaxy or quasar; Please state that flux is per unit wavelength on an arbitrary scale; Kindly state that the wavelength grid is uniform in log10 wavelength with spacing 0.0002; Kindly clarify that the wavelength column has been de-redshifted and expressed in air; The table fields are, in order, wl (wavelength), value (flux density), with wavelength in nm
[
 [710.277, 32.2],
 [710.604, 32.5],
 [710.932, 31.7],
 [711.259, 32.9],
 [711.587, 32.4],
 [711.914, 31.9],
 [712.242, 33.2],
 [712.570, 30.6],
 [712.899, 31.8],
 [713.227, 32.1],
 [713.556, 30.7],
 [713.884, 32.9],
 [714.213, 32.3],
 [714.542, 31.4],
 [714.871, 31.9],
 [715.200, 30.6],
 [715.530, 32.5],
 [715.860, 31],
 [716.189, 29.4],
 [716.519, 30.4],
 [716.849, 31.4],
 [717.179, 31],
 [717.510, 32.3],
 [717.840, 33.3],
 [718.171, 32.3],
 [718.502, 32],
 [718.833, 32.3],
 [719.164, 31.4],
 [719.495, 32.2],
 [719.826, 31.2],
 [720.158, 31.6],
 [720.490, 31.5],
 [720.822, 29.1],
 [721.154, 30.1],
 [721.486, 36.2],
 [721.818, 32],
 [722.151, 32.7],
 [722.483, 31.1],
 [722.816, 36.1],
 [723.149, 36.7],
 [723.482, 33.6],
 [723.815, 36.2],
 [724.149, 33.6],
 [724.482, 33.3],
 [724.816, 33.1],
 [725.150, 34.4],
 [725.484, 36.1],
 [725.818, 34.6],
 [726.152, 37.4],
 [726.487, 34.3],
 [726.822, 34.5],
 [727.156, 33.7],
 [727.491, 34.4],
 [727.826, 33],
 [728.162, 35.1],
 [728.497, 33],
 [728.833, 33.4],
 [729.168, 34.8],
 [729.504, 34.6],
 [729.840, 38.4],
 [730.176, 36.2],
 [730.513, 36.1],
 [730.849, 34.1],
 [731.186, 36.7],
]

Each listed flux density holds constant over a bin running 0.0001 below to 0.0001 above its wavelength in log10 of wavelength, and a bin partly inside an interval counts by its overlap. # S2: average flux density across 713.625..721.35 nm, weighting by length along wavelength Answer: 31.5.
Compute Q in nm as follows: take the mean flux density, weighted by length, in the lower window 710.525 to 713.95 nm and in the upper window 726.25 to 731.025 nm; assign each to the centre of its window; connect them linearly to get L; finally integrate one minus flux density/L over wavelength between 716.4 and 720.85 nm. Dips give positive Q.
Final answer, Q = 0.19 nm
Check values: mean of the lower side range 32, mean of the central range 31.7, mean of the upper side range 34.7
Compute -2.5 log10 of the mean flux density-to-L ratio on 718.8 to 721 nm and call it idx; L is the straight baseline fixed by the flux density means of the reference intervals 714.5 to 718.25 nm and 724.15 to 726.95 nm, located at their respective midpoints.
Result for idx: 0.05 mag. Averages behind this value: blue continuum 31.4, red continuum 34.6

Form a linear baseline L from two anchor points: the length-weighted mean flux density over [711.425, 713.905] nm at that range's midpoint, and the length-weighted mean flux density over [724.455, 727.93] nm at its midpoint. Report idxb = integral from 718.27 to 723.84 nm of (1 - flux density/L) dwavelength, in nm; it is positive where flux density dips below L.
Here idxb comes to 0.152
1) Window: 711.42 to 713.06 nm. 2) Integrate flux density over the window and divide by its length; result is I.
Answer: 32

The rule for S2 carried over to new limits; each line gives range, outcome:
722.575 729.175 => 34.5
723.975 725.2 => 33.5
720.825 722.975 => 32.7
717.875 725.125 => 32.8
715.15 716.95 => 30.9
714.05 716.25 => 31.4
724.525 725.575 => 34.3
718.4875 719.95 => 31.8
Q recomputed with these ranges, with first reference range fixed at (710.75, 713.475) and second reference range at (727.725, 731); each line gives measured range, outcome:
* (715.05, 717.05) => 0.110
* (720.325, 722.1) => 0.091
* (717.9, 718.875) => 0.023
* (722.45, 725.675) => -0.051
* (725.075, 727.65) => -0.040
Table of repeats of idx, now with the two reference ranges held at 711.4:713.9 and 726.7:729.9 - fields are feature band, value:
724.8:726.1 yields -0.03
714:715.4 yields 0.02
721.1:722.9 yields 0.01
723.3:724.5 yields -0.02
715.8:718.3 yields 0.04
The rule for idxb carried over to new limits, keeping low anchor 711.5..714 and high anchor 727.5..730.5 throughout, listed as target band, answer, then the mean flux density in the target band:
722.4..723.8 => -0.04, 34.8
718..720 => 0.07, 31.9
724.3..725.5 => 0.00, 34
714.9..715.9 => 0.03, 31.5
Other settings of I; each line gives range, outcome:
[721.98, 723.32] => 34.1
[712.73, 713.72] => 31.5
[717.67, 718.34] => 32.8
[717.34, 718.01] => 32.8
